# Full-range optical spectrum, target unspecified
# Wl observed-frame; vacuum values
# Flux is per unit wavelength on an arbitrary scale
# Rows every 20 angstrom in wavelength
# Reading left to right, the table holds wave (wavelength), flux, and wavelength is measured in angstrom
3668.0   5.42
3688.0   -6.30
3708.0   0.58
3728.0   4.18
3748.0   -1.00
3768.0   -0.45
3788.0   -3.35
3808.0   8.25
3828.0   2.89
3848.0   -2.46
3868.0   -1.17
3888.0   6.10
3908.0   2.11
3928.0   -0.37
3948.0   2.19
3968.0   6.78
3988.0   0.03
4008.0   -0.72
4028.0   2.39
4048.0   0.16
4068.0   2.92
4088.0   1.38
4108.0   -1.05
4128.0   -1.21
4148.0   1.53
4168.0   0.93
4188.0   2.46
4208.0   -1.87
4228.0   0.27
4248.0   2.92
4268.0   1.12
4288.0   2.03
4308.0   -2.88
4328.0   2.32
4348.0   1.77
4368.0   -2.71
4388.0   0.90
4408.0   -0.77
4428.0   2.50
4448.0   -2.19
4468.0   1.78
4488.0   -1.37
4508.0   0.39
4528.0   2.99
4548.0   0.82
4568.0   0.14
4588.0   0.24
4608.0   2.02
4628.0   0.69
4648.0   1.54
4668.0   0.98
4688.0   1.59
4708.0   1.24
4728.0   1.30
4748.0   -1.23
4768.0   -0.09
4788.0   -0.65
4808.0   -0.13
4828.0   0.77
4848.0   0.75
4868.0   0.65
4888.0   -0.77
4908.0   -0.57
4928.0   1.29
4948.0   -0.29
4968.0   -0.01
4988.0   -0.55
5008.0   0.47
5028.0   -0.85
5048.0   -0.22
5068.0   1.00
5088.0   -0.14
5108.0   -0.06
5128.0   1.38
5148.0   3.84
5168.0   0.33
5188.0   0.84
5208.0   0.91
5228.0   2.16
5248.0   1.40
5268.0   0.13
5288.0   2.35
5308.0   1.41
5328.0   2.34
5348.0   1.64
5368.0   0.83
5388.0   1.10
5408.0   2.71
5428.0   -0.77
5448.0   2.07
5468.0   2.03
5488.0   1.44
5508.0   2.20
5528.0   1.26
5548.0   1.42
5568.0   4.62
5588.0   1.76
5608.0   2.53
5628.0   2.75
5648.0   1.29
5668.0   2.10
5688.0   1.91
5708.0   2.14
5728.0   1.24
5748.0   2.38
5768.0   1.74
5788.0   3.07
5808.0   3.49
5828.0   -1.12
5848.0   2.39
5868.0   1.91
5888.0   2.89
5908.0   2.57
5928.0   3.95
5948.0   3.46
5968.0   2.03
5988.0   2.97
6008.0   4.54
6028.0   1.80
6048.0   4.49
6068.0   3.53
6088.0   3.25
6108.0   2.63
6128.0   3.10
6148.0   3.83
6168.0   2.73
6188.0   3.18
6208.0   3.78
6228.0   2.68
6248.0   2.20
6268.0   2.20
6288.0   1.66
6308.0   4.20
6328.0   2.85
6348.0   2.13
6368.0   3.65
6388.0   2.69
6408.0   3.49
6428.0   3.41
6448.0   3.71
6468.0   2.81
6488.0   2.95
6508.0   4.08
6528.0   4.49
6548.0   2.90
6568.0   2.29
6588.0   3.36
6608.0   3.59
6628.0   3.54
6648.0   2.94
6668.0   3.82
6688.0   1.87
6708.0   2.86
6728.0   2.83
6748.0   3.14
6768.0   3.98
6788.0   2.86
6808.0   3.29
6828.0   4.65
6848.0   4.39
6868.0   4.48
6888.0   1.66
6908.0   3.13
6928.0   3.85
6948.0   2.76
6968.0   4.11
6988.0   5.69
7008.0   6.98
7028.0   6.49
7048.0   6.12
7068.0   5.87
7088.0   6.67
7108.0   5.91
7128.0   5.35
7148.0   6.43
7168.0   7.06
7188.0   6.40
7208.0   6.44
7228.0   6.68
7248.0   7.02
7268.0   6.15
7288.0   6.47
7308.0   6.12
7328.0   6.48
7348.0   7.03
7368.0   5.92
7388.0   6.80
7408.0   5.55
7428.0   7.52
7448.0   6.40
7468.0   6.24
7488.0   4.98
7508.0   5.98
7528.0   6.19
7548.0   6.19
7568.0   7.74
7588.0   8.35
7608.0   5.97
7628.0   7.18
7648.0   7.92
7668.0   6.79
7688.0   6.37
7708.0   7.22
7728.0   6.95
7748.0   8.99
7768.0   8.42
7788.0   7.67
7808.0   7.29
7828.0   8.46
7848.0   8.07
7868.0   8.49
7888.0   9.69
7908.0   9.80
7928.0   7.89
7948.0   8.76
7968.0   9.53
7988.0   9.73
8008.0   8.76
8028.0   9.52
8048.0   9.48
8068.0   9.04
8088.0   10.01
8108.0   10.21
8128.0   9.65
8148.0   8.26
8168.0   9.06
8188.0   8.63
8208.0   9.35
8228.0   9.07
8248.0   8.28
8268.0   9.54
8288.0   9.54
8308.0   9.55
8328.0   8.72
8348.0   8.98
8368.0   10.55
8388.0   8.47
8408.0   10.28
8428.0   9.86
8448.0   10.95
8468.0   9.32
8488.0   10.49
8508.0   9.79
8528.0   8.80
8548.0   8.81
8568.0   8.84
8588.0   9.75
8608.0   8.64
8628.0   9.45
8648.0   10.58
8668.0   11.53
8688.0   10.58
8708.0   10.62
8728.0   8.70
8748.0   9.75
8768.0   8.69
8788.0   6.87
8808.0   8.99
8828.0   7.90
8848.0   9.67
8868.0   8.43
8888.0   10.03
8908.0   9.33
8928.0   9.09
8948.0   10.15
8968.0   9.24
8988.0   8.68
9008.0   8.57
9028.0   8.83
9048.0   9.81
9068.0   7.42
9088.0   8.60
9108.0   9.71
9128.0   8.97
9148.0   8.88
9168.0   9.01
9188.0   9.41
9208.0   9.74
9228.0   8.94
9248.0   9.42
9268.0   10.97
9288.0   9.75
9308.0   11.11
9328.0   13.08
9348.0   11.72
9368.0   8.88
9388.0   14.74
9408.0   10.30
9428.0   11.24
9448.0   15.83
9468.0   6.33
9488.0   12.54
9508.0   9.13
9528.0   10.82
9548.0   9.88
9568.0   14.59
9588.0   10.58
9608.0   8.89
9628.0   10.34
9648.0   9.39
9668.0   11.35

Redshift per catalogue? 0.75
